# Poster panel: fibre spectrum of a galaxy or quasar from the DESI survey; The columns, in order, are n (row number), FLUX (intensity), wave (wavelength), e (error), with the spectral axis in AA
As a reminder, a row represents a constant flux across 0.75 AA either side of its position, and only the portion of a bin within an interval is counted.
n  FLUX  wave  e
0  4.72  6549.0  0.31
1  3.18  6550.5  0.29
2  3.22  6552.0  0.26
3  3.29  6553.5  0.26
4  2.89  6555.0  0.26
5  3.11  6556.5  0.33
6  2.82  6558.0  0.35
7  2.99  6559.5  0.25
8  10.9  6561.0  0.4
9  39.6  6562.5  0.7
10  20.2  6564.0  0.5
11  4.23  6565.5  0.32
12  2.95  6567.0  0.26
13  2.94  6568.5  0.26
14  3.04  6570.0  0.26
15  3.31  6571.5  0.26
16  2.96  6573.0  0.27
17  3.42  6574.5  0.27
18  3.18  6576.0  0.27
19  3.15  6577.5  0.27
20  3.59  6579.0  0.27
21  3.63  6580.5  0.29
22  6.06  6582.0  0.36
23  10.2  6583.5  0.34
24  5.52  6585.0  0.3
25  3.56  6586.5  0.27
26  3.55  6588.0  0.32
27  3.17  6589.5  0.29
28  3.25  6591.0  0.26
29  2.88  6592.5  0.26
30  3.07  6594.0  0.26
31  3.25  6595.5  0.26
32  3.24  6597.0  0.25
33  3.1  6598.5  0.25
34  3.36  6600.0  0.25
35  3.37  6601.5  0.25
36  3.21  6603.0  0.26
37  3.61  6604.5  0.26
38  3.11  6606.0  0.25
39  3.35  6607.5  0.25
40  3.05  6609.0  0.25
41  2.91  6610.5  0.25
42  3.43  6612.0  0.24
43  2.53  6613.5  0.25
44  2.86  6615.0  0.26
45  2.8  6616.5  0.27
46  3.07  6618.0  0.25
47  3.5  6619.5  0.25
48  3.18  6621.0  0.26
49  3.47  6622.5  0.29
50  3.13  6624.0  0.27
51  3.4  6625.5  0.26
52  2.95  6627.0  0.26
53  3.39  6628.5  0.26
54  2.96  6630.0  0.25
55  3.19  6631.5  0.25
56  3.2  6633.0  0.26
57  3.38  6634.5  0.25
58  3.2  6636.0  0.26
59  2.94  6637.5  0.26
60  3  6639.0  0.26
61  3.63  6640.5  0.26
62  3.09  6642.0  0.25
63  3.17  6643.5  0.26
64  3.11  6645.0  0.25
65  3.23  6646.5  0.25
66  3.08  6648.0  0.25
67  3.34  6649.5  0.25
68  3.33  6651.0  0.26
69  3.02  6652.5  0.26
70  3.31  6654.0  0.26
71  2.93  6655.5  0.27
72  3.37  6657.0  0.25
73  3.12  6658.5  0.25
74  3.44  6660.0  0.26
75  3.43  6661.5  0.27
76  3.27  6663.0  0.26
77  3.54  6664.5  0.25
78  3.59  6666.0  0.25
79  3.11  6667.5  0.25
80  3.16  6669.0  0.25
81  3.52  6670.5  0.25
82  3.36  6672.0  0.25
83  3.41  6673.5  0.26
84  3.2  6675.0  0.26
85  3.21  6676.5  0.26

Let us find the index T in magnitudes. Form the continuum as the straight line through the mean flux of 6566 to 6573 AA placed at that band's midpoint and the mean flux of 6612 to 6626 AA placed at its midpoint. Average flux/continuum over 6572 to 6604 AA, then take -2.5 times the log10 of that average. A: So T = -0.23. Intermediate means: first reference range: 3.09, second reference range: 3.12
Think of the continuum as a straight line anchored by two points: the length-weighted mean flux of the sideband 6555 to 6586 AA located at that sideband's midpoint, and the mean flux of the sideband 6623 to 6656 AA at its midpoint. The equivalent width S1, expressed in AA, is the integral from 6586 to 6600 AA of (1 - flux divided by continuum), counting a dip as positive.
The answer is 5.9 AA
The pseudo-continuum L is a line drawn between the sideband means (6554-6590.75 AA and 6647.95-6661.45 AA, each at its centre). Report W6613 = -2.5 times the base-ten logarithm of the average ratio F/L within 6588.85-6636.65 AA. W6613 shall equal 0.427 mag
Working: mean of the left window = 6.23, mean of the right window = 3.23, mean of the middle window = 3.17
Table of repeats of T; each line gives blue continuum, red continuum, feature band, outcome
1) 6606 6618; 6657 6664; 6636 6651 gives 0.01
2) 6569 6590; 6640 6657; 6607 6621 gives 0.20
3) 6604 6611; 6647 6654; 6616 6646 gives 0.00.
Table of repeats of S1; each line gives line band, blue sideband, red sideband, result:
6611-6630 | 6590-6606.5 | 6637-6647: 0.4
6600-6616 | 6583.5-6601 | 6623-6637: 1.7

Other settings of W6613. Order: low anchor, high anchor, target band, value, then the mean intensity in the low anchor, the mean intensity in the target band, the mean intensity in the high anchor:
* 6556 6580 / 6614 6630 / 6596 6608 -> 0.36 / 7.03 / 3.29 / 3.15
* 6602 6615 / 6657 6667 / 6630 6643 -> 0.03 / 3.14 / 3.19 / 3.39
